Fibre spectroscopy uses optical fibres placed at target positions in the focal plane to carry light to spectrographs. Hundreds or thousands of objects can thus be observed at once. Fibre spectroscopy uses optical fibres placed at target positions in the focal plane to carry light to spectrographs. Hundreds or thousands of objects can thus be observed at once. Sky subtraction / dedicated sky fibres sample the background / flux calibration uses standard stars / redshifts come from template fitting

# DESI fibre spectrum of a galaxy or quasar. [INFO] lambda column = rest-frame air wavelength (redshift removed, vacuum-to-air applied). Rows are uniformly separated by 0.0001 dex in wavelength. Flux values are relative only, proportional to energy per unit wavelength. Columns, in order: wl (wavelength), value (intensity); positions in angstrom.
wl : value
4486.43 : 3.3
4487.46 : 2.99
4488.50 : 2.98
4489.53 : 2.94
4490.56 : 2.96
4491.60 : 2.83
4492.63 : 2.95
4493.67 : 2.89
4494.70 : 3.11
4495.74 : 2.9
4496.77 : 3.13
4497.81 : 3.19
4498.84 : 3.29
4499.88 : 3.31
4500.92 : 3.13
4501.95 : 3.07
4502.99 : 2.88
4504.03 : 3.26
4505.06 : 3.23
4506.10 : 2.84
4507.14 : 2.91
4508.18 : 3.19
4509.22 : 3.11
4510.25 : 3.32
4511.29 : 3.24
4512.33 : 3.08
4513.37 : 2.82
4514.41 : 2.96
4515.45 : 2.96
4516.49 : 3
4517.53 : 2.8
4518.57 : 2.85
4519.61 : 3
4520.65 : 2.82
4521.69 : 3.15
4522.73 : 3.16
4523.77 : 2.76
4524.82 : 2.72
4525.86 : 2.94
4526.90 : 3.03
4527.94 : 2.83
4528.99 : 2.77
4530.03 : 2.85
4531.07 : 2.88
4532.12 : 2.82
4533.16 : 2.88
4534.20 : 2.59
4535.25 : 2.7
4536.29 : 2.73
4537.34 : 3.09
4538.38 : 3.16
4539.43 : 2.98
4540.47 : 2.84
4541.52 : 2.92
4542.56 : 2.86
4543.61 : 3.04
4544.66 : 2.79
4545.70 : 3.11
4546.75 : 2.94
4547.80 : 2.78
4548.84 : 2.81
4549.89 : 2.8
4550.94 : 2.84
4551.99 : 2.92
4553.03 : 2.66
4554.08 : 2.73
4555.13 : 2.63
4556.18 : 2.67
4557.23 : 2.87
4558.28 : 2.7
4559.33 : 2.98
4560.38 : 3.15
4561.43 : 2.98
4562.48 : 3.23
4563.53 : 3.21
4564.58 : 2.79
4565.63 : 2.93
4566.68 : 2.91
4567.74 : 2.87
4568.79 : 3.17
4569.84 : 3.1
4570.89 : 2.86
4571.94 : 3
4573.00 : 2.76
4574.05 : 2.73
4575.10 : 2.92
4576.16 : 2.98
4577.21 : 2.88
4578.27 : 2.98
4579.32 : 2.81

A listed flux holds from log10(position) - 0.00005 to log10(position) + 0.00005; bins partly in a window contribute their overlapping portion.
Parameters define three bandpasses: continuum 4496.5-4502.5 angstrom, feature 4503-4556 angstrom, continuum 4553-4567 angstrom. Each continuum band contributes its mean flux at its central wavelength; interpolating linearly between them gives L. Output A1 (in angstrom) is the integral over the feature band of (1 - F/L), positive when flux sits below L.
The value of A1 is 2.1 angstrom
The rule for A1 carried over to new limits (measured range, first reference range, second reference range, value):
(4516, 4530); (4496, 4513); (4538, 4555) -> 0.52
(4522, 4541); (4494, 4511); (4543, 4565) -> 0.70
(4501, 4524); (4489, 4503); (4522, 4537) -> -0.61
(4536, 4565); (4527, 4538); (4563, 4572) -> 0.05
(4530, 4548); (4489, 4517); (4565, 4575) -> 0.58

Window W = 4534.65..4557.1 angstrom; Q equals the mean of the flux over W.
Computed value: 2.86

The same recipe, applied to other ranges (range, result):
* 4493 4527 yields 3.03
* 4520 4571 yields 2.9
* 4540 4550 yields 2.89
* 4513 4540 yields 2.89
